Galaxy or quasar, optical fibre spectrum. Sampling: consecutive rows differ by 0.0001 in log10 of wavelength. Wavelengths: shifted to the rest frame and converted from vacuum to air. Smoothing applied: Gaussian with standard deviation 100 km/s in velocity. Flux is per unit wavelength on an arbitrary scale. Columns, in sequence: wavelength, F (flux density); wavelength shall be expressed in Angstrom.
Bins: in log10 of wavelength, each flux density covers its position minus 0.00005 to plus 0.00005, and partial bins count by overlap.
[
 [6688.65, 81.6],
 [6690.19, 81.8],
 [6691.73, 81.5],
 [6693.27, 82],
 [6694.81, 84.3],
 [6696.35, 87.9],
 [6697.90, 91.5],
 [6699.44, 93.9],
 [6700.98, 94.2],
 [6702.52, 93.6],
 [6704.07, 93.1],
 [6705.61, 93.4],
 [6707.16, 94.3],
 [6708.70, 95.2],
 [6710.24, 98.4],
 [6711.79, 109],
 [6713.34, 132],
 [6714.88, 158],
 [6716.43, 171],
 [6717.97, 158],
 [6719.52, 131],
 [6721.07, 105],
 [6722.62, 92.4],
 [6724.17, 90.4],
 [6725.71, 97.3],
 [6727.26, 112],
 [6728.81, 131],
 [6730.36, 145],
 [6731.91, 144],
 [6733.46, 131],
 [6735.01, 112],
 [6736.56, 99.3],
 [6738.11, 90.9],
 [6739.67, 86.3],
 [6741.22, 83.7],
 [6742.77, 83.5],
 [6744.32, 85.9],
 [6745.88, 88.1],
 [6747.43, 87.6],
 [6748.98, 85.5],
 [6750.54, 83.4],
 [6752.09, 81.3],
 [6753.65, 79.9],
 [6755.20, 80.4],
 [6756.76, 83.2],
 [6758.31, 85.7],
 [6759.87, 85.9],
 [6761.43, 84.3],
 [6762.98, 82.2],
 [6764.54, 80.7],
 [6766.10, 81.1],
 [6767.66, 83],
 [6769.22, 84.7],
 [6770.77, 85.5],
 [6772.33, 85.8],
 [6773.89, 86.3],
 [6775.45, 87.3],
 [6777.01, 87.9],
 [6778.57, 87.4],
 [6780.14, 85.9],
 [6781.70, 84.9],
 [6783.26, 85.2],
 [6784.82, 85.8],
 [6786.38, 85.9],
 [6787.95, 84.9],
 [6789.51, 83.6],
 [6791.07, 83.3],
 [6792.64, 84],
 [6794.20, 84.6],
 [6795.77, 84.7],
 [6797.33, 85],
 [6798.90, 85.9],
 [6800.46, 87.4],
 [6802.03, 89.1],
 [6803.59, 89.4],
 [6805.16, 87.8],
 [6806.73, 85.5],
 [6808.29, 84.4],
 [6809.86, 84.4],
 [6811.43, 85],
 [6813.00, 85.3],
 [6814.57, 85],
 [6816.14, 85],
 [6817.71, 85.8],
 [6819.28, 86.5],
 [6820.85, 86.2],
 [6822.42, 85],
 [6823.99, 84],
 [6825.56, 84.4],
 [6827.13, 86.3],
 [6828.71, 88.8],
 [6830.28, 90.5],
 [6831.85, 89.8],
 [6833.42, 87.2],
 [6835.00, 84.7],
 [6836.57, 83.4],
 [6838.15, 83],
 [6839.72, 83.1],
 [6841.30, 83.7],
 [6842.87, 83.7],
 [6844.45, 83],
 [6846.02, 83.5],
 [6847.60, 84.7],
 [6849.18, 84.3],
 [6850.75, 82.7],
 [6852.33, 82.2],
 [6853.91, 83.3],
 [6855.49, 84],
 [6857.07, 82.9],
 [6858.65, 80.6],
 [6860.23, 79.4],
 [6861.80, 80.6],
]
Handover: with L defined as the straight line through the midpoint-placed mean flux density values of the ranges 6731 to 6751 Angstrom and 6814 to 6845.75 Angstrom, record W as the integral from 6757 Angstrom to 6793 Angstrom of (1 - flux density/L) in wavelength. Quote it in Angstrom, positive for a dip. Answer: 3.1 Angstrom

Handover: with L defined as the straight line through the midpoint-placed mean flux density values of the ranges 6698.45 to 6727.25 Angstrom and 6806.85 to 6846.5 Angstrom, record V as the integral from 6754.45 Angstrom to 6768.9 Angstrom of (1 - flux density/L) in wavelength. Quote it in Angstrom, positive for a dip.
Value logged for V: 2.45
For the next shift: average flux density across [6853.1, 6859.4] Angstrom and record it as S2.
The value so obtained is 82.6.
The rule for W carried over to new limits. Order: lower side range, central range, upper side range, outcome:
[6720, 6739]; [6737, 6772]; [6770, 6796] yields 5.4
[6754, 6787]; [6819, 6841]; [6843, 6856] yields -0.6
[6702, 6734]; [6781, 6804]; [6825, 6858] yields 2.9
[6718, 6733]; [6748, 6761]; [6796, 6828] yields 3.0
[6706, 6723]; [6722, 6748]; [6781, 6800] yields 2.0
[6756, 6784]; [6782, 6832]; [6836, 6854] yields -1.0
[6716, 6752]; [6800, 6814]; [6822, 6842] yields 0.7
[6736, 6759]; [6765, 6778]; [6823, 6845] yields 0.1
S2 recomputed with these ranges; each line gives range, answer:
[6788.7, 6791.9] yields 83.5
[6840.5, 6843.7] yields 83.6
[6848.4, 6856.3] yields 83.3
